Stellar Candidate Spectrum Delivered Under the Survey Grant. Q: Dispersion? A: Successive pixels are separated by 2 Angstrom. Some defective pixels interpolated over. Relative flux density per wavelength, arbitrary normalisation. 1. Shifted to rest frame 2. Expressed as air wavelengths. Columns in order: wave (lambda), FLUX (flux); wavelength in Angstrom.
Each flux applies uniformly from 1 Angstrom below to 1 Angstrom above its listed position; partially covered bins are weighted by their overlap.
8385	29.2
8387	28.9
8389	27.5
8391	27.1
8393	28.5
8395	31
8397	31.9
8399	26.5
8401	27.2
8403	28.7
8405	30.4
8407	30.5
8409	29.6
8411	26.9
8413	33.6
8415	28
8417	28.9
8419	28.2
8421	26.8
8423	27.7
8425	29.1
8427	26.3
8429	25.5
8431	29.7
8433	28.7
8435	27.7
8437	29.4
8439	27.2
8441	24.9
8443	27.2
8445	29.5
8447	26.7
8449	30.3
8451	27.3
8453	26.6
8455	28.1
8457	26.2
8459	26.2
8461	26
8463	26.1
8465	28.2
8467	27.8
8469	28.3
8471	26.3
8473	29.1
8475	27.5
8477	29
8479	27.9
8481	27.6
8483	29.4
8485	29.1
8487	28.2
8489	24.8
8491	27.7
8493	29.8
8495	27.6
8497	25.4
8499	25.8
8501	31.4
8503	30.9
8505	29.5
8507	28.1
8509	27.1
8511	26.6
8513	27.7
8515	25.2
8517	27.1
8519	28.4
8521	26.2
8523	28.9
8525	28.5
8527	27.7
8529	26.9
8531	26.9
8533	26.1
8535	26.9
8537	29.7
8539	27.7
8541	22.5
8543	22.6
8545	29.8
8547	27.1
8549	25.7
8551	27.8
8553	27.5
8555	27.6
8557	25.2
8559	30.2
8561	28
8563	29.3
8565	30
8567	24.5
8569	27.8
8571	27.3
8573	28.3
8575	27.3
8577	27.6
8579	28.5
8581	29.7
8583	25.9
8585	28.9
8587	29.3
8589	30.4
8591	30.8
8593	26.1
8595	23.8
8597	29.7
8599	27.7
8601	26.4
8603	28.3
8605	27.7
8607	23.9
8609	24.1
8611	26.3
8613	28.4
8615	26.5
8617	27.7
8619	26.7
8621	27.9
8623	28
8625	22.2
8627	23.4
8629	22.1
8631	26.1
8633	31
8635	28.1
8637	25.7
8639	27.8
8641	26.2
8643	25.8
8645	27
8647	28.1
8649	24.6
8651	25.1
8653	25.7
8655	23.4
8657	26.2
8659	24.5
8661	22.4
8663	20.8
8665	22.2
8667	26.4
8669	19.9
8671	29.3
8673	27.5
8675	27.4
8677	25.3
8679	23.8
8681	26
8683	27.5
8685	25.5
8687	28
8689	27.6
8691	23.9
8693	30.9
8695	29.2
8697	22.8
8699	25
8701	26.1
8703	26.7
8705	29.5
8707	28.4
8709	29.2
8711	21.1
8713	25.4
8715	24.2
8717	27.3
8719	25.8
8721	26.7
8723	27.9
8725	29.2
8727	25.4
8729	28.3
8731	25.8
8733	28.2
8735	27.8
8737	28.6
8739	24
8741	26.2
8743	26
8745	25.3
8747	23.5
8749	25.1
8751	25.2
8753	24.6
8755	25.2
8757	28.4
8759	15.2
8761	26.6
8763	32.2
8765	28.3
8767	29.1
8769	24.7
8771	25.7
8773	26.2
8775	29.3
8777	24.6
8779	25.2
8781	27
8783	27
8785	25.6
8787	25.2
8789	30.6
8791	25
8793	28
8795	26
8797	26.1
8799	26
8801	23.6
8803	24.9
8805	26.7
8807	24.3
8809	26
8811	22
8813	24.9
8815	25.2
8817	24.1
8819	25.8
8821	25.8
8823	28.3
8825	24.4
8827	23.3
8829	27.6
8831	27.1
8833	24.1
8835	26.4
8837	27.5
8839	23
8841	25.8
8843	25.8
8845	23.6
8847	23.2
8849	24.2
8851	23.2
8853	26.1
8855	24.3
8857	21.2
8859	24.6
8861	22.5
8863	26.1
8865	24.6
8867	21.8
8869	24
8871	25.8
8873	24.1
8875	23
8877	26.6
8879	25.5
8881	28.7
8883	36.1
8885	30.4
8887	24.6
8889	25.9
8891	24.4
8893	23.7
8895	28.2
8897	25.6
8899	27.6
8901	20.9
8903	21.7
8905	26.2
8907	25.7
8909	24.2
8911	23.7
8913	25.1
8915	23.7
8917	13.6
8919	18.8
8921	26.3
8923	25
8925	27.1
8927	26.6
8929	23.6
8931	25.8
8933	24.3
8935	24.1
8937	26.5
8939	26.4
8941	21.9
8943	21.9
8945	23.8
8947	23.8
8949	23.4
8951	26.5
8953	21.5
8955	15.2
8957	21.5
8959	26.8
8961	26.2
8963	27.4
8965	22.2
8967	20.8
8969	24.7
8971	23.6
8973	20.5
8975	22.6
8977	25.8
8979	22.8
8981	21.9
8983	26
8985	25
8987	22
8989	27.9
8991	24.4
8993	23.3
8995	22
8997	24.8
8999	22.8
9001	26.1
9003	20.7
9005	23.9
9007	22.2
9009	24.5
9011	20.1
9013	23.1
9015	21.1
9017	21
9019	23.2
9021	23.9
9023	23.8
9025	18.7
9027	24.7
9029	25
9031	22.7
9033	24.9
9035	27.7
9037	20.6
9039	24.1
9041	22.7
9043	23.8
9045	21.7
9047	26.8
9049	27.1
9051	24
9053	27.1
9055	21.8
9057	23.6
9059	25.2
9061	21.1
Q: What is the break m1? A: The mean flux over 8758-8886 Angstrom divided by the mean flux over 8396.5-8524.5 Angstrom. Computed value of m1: 0.92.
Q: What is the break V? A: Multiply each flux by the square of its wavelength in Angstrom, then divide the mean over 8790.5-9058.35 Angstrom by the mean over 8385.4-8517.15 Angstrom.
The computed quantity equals 0.97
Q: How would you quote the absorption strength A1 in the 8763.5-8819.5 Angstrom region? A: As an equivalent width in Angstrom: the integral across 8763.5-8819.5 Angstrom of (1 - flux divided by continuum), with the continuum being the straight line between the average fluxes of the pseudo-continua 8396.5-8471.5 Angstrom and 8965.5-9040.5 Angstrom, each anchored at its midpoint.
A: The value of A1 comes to -2.2 Angstrom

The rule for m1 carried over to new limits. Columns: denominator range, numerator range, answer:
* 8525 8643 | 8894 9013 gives 0.88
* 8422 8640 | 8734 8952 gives 0.92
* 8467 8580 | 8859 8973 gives 0.88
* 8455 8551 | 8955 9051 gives 0.86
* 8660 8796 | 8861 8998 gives 0.93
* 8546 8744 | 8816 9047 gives 0.91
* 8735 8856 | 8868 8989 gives 0.95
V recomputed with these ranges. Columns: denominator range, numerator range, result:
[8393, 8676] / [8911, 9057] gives 0.96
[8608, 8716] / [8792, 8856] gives 1.01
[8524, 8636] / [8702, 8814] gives 1.00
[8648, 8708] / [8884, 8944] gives 1.00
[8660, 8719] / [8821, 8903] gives 1.02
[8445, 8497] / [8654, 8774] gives 0.99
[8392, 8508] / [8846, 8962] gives 0.96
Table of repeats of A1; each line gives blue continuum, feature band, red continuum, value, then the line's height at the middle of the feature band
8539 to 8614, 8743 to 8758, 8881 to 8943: 0.4 Angstrom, 26.1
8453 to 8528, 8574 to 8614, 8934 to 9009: -1.1 Angstrom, 26.8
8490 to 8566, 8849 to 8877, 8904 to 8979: 0.4 Angstrom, 24.4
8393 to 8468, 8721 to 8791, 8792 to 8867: -2.2 Angstrom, 25.6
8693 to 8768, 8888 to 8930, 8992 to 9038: 0.2 Angstrom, 24.3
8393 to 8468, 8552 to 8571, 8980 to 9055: -0.4 Angstrom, 27.1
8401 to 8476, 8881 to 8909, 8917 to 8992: -2.3 Angstrom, 24.3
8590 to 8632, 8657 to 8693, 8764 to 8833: 1.2 Angstrom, 26.2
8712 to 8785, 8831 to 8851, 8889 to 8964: 0.2 Angstrom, 25.1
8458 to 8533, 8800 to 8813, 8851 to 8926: 0.4 Angstrom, 25.4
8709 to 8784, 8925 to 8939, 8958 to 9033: -0.7 Angstrom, 24.2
